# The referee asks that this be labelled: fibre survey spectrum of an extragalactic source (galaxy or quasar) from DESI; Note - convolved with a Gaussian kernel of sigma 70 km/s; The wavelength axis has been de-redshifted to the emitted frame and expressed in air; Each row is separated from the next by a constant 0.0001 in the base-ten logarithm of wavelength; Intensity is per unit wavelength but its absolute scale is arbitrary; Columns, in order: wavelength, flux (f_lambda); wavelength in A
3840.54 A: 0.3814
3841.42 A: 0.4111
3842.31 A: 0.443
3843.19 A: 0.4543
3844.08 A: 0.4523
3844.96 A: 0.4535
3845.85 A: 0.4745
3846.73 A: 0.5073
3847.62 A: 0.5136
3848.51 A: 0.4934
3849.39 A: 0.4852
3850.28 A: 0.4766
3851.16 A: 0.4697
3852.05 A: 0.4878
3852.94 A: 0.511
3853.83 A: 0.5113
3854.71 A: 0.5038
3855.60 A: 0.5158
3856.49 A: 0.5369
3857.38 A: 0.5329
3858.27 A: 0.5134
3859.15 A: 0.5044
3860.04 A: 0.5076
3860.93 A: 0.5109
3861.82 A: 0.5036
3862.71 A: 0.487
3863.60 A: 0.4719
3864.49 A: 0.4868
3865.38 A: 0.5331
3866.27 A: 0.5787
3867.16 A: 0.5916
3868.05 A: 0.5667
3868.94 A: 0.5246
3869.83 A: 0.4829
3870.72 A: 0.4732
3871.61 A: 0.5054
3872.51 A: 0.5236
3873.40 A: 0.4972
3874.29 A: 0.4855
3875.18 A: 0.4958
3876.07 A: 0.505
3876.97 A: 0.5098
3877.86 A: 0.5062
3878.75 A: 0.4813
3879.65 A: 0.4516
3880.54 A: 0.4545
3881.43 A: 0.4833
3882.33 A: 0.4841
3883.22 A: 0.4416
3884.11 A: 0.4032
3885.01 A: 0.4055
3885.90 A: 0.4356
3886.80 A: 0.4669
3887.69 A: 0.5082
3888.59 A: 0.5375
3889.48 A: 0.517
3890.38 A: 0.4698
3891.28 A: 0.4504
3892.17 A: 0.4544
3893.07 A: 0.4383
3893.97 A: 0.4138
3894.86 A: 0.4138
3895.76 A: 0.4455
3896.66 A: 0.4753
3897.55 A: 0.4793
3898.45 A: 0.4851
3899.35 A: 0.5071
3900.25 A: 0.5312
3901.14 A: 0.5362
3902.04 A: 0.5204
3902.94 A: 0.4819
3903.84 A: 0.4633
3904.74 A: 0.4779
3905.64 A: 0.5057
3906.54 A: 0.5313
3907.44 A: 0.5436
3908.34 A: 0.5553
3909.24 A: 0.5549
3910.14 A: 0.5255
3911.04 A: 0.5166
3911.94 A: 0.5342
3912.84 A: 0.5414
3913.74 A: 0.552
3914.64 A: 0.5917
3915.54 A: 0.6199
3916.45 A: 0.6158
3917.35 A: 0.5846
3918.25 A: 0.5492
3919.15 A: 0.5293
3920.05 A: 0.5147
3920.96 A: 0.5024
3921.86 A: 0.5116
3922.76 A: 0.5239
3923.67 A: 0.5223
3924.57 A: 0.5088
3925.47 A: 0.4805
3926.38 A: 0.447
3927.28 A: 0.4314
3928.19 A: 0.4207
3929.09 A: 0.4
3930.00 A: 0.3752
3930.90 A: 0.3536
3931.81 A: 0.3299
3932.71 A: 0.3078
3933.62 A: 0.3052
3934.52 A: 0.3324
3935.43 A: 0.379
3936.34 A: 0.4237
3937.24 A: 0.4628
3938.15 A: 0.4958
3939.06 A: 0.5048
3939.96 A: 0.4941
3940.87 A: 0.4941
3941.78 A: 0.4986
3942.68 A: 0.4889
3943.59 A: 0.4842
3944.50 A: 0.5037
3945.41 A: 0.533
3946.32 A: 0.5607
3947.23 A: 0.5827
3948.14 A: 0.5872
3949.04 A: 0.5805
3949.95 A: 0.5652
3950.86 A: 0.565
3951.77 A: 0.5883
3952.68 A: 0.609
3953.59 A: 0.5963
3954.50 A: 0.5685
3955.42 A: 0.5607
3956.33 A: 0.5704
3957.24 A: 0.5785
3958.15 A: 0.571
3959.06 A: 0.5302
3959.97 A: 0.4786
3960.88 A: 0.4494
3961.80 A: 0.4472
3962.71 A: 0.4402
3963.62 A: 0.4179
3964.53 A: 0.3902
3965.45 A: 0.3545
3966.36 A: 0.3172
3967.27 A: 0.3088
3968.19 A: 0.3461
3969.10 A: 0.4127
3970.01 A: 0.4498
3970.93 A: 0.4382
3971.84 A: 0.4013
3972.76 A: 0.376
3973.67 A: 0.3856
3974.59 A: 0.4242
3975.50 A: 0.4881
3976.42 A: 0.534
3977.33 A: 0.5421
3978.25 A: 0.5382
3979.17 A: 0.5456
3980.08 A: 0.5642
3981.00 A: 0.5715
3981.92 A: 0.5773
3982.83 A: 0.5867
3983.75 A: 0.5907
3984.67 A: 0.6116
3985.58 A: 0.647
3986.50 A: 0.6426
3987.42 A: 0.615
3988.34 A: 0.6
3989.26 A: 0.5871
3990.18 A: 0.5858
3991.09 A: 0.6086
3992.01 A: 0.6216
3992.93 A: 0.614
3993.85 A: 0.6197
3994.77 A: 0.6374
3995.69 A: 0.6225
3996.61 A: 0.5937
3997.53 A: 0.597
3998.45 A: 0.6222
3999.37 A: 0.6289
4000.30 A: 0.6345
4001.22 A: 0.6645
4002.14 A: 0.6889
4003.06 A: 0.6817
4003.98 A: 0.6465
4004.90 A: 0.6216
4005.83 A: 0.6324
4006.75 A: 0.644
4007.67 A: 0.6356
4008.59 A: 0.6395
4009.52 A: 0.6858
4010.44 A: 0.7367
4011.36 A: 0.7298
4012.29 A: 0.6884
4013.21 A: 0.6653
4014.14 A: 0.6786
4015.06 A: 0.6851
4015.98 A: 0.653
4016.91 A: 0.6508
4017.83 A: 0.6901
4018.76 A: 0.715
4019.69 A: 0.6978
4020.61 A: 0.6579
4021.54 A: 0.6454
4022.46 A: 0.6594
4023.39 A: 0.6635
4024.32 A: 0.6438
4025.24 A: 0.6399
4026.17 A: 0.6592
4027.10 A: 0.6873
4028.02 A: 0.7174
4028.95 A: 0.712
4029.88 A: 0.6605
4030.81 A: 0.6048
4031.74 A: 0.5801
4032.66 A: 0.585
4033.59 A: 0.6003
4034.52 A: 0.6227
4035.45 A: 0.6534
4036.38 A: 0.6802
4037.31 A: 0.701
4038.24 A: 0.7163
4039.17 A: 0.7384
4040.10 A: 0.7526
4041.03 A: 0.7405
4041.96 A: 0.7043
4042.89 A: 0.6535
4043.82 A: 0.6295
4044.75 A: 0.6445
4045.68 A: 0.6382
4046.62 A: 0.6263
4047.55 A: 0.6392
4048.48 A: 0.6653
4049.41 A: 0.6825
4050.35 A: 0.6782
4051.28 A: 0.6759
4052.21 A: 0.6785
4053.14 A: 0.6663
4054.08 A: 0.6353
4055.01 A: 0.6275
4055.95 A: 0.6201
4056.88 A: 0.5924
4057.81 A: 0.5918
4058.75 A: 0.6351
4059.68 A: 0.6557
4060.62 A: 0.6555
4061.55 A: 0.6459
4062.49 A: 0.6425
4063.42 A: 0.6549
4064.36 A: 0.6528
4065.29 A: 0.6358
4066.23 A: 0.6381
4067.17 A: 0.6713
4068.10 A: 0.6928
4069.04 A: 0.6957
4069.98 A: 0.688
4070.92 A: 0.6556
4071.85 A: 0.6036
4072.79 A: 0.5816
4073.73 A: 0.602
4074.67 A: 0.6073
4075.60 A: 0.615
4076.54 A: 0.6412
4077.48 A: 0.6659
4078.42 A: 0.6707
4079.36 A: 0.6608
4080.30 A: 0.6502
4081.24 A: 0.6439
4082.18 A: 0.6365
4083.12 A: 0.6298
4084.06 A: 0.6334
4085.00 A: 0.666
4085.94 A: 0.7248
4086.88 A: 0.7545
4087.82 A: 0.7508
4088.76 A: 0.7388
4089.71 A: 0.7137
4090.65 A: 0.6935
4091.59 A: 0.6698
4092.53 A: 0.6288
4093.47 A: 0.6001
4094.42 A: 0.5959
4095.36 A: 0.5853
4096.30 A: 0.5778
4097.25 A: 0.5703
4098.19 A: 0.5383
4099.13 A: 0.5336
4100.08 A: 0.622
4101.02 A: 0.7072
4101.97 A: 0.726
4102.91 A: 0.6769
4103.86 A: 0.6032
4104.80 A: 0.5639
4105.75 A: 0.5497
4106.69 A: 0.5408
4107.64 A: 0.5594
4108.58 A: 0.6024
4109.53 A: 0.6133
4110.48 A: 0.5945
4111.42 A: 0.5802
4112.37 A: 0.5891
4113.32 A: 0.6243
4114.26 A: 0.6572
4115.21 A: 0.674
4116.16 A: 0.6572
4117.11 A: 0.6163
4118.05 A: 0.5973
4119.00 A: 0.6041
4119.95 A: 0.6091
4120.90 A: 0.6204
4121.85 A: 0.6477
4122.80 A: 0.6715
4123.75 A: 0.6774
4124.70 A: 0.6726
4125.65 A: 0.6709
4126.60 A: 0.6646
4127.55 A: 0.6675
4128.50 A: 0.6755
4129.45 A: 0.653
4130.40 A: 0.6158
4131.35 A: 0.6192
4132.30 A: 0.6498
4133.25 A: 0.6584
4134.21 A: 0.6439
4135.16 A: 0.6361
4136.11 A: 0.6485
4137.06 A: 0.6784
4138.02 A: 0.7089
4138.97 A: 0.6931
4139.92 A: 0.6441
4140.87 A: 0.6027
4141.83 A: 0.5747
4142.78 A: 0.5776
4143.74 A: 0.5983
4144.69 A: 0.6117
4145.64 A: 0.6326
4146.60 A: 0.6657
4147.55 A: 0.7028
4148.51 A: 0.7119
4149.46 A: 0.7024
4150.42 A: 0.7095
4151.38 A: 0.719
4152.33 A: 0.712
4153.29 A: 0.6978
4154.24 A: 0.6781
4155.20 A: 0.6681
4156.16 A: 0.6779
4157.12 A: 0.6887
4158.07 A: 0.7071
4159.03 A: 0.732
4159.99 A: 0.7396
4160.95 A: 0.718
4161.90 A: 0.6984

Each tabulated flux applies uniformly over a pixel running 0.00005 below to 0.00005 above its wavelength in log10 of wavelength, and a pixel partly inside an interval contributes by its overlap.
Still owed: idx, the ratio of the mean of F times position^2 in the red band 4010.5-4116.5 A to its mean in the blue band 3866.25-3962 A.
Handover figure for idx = 1.41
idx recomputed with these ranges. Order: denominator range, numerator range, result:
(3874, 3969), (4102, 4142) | 1.44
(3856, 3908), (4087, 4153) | 1.47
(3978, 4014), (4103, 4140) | 1.07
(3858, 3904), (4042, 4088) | 1.46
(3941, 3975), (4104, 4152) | 1.43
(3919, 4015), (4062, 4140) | 1.29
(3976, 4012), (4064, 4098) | 1.10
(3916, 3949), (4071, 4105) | 1.46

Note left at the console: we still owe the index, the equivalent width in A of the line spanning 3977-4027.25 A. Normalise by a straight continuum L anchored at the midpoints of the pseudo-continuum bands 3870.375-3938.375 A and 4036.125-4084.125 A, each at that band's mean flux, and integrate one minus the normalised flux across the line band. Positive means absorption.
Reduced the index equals -3.9 A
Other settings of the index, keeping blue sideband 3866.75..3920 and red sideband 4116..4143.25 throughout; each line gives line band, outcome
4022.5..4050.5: -3.62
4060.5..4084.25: -1.40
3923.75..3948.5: 3.58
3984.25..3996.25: -1.20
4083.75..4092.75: -1.19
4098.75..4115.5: 0.48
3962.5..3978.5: 3.80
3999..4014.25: -2.54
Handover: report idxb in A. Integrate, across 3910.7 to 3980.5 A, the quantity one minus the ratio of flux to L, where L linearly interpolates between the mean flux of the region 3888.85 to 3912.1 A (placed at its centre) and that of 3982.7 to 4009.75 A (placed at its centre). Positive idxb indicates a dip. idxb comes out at 8.73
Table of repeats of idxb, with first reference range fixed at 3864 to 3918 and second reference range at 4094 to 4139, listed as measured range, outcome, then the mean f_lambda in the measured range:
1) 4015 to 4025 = -1.64 A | 0.668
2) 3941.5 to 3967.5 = 1.35 A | 0.51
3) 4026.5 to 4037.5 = -1.30 A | 0.649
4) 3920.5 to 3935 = 2.79 A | 0.422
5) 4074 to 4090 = -1.60 A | 0.669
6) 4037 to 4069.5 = -3.82 A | 0.662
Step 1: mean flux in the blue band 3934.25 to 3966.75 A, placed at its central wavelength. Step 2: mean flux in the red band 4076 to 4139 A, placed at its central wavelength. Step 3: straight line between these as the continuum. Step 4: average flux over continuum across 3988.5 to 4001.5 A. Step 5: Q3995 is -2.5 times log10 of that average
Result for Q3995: -0.14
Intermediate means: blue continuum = 0.501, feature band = 0.616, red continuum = 0.64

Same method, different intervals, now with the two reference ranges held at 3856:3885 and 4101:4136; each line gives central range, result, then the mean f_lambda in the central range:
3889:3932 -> 0.05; 0.495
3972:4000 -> -0.02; 0.571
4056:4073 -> -0.07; 0.644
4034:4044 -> -0.17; 0.691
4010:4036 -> -0.15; 0.664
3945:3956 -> -0.06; 0.575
